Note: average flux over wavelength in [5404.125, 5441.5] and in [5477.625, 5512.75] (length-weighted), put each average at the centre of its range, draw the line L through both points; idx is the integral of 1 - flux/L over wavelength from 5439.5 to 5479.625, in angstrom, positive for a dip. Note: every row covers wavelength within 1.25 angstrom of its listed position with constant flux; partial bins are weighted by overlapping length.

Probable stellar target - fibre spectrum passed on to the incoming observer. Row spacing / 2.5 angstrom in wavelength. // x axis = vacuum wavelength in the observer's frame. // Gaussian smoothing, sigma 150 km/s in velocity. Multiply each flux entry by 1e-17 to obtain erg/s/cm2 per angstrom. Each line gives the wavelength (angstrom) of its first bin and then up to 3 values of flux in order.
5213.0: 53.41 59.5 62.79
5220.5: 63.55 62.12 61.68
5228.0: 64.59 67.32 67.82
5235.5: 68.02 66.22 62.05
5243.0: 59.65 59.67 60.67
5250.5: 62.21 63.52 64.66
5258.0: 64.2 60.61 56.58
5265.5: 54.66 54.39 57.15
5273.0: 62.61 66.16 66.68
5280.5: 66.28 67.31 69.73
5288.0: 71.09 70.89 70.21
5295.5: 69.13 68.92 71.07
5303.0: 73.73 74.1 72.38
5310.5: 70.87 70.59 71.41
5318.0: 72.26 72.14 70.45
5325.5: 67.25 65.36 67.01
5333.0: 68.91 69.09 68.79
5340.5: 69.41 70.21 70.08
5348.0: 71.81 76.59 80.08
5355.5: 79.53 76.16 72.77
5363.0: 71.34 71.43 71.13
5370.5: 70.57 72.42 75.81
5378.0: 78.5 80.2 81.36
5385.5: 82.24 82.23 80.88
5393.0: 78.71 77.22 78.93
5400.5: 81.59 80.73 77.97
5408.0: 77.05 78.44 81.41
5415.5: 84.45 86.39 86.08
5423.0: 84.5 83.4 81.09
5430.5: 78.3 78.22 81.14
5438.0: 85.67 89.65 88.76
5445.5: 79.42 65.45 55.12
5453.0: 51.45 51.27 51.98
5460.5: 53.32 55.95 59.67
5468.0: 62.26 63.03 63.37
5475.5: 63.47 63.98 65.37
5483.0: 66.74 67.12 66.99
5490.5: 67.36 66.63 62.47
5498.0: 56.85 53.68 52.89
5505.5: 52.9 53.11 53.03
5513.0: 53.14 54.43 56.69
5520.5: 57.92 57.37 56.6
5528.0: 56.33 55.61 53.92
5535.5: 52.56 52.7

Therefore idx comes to 4.3 angstrom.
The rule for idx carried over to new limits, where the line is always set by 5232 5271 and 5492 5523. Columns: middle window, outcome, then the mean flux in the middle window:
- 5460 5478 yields -1.2 angstrom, 60.7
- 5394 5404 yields -3.6 angstrom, 79.6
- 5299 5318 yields -3.7 angstrom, 72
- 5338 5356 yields -4.2 angstrom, 73.4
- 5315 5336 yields -3.3 angstrom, 69.3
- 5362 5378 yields -3.7 angstrom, 72.6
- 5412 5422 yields -4.6 angstrom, 84.7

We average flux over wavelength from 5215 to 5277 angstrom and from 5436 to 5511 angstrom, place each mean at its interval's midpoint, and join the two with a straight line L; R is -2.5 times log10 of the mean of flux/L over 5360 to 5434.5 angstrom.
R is -0.25 mag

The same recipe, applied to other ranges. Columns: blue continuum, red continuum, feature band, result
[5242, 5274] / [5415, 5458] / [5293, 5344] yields -0.08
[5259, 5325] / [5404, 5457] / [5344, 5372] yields -0.02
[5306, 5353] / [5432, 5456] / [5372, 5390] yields -0.11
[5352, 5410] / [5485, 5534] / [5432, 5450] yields -0.18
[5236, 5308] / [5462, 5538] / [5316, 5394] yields -0.17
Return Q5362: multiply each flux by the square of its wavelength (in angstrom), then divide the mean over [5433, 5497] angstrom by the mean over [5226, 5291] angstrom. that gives 1.12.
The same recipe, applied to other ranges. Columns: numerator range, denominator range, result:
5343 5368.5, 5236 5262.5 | 1.24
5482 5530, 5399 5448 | 0.74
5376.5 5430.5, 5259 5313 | 1.27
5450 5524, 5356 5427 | 0.77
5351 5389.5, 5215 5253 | 1.27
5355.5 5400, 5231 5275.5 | 1.30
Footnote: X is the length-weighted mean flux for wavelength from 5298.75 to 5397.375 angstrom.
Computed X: 73.5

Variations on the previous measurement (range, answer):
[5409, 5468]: 73.3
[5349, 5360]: 77.6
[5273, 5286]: 66.6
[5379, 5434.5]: 81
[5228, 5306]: 65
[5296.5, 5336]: 70.4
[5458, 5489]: 62.1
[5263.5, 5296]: 64.8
